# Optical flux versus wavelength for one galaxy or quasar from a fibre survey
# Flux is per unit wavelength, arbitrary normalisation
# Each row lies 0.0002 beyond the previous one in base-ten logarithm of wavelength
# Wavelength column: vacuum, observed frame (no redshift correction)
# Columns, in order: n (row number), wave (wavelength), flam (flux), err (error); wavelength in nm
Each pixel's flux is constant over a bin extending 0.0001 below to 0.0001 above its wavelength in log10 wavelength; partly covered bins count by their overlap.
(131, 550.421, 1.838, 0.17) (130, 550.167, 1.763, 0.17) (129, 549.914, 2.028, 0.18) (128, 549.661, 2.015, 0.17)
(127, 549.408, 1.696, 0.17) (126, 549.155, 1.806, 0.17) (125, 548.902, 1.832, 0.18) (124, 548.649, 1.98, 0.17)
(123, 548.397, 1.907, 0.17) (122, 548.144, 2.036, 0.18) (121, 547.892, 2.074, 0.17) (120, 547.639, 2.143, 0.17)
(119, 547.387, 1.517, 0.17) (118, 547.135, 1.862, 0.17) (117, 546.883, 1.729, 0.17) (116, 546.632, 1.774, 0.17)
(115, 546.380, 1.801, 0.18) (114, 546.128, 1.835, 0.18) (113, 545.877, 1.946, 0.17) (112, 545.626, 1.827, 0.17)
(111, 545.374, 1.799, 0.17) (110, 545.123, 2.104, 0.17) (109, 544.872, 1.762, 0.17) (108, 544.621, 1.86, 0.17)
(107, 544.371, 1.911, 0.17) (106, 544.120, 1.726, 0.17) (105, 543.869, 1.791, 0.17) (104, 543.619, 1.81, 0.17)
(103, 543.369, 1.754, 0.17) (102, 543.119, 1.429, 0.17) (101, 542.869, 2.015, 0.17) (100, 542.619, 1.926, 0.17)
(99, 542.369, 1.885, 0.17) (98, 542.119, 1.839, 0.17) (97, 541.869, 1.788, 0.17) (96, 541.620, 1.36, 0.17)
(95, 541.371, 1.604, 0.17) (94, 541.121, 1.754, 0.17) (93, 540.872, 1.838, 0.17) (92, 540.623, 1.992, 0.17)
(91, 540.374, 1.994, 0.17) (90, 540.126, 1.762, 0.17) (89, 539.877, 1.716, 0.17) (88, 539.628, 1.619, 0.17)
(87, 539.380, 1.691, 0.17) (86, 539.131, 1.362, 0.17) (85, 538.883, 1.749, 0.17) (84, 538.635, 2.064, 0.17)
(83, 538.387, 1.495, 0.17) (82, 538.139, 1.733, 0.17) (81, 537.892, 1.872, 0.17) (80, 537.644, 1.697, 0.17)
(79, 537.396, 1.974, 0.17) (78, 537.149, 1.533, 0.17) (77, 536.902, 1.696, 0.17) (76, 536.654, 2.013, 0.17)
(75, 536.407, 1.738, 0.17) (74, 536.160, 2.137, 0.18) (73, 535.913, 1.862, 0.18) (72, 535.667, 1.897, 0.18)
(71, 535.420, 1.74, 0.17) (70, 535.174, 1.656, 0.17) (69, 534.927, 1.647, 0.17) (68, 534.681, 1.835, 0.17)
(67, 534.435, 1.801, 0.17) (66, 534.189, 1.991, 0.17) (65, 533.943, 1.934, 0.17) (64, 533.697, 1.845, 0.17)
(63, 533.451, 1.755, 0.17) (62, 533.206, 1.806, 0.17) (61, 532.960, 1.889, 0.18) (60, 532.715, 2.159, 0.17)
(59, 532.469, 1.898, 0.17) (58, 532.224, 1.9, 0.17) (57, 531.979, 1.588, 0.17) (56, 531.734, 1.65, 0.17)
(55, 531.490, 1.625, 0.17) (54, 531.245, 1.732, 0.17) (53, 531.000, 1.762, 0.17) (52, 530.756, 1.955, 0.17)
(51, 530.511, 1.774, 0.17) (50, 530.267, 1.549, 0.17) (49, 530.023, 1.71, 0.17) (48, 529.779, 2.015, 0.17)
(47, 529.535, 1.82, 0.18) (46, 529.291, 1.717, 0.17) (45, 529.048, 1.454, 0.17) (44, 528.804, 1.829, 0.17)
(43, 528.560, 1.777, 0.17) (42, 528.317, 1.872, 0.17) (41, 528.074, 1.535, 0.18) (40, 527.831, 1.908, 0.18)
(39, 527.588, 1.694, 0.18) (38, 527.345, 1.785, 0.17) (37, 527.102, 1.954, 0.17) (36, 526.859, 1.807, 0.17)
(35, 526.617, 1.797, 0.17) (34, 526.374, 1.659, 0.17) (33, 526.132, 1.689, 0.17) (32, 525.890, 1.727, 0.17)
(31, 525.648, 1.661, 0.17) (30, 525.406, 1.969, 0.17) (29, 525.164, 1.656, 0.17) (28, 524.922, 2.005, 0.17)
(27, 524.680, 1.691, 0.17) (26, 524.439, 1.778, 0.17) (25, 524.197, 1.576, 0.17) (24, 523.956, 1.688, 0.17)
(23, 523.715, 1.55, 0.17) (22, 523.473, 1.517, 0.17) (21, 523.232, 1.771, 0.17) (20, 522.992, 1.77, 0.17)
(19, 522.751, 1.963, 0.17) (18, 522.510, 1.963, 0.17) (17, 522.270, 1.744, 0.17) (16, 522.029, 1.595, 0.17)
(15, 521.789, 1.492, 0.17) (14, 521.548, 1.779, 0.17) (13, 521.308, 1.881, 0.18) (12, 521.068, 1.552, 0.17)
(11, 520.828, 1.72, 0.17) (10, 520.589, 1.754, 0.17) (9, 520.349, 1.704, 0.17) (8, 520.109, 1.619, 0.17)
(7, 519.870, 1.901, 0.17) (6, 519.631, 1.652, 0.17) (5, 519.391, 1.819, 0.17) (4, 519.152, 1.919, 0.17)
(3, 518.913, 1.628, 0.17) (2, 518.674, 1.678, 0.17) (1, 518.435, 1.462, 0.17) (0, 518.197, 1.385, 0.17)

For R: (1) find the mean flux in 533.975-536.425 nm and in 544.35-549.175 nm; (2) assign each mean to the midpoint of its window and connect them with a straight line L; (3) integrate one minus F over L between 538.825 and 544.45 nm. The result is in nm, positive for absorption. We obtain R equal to 0.33 nm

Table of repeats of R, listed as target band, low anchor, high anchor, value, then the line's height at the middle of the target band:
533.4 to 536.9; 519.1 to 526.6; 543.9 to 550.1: -0.08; 1.8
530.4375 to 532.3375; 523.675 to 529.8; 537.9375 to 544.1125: 0.01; 1.75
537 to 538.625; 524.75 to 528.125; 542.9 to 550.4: 0.07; 1.82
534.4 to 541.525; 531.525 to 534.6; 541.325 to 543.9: 0.09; 1.8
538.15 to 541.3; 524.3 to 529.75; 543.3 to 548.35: 0.13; 1.83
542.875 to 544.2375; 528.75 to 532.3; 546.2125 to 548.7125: 0.09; 1.85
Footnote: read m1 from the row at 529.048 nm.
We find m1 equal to 1.454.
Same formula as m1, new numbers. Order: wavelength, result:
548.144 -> 2.036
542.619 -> 1.926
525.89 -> 1.727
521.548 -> 1.779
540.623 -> 1.992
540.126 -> 1.762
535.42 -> 1.74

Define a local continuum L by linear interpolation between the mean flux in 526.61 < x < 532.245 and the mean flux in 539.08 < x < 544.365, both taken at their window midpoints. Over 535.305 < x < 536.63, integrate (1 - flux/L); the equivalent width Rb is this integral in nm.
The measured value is -0.10 nm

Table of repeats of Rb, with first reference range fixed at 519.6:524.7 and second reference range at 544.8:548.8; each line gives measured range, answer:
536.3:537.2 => 0.025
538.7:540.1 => 0.135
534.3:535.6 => 0.040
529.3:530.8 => -0.019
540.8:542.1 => 0.120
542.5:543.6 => 0.044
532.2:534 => -0.109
